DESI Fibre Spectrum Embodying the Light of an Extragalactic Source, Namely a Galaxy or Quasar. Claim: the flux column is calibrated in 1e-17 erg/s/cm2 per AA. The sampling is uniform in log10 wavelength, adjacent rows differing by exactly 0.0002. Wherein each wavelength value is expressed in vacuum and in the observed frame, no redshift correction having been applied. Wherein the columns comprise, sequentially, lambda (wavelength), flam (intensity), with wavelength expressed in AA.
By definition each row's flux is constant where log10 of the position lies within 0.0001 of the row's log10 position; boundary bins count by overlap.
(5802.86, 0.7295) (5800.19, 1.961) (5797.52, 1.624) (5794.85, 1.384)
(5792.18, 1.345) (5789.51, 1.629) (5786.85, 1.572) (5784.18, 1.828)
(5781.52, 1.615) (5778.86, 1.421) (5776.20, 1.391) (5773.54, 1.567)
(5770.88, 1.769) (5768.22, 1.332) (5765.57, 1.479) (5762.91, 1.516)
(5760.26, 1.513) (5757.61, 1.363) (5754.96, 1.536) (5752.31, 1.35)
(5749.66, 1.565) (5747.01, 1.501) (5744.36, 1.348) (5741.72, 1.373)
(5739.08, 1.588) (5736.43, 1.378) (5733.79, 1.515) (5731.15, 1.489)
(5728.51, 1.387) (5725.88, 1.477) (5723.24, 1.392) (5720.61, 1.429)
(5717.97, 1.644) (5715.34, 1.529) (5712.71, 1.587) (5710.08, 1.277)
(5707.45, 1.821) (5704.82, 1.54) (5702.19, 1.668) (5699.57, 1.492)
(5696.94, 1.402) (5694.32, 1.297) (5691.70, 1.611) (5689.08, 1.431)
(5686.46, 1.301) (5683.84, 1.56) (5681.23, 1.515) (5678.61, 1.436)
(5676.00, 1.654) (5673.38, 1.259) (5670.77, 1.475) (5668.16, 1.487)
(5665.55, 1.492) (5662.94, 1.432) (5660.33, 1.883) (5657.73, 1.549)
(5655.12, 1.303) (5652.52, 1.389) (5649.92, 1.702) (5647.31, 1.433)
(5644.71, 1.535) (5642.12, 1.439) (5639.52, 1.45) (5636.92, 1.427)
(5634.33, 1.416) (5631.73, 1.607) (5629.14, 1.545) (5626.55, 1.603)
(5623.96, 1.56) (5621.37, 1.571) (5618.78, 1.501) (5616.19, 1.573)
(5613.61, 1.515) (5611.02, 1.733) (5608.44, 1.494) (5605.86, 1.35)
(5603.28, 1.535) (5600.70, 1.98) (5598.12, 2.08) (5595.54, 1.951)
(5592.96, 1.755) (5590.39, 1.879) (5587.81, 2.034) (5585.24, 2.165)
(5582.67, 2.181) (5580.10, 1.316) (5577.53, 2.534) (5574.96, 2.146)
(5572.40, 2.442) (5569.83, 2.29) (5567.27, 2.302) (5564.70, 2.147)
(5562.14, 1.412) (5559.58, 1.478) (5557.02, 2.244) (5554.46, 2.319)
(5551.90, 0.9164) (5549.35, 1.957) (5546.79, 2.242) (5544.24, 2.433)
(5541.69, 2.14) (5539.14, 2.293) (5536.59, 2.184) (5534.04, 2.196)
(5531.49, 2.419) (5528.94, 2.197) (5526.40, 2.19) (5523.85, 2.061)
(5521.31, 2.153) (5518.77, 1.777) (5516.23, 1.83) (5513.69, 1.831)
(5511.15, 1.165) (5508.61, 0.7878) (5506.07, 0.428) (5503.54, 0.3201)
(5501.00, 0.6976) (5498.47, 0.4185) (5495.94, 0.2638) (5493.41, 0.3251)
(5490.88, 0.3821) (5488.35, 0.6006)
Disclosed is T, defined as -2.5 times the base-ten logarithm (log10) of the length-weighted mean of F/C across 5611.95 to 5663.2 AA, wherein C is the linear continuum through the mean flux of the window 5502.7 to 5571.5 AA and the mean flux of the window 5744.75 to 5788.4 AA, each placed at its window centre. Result 0.12 mag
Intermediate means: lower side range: 1.85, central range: 1.52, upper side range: 1.52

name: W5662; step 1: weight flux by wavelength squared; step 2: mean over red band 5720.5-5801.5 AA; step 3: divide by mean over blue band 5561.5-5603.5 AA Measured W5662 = 0.79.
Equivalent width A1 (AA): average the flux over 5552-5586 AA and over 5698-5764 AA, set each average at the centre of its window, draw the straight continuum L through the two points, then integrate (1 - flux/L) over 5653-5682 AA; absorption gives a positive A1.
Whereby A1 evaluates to 3.5 AA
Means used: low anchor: 2.03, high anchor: 1.49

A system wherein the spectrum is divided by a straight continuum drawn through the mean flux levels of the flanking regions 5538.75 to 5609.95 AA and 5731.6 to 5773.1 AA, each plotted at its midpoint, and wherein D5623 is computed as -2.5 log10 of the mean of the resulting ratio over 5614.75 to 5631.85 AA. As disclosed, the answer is 0.17 mag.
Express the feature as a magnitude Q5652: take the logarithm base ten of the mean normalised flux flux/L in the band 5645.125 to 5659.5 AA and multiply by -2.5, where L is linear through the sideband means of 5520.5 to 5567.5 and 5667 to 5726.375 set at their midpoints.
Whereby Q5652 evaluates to 0.11 mag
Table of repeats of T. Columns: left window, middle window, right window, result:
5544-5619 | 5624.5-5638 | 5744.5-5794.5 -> 0.177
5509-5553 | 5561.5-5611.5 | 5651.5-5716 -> -0.080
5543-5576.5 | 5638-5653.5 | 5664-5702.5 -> 0.100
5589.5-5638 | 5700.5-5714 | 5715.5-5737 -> -0.055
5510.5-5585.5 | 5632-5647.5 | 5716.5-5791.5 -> 0.224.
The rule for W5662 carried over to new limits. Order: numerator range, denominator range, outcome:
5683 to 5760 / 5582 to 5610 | 0.84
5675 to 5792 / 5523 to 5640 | 0.84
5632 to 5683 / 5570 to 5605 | 0.76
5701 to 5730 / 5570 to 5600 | 0.78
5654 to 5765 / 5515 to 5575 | 0.76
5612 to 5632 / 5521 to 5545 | 0.72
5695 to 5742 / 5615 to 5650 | 1.02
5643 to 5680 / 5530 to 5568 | 0.77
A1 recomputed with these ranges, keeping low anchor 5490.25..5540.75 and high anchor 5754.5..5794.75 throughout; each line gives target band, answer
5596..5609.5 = -2.4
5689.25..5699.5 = 0.3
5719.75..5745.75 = 1.1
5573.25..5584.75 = -5.0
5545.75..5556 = -3.1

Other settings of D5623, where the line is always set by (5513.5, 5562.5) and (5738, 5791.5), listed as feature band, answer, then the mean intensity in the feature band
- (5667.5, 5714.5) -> 0.129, 1.49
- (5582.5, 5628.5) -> 0.086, 1.73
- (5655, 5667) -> 0.128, 1.55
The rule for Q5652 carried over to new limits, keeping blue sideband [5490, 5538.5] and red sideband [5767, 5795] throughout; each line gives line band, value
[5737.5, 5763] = 0.042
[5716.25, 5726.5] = 0.010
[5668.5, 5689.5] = 0.013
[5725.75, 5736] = 0.035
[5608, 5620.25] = -0.097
